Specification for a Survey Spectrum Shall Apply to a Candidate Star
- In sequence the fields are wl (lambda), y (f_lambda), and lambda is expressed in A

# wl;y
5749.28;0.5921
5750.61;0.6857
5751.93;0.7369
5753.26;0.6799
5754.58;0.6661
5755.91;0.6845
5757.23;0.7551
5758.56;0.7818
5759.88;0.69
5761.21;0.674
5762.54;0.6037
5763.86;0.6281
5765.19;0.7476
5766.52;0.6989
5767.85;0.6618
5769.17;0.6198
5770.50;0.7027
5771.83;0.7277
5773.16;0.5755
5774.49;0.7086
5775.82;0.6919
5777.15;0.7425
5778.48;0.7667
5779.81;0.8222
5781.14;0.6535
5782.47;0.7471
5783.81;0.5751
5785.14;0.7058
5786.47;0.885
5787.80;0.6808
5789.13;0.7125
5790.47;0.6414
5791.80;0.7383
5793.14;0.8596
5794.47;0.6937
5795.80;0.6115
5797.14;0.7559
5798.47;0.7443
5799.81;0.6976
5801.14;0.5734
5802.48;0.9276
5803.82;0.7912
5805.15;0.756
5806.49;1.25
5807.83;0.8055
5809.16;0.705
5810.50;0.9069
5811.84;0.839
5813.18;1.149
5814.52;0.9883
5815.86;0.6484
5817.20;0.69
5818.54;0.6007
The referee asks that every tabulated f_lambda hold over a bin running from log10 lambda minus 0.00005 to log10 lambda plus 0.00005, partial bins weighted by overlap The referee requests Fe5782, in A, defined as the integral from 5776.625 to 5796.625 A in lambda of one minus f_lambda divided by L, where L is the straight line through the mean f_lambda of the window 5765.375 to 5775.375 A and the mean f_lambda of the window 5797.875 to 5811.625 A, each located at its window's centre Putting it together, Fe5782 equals 0.5 A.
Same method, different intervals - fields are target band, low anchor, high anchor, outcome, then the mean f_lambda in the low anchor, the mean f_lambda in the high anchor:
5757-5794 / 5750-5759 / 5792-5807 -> 1.86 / 0.711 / 0.781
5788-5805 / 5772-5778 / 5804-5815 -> 2.09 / 0.686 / 0.918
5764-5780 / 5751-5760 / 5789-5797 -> 0.31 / 0.715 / 0.712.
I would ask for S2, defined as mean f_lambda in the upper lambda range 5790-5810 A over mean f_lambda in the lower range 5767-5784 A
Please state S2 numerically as 1.11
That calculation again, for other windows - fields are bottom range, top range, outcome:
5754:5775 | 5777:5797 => 1.06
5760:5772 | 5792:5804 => 1.10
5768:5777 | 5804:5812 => 1.30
